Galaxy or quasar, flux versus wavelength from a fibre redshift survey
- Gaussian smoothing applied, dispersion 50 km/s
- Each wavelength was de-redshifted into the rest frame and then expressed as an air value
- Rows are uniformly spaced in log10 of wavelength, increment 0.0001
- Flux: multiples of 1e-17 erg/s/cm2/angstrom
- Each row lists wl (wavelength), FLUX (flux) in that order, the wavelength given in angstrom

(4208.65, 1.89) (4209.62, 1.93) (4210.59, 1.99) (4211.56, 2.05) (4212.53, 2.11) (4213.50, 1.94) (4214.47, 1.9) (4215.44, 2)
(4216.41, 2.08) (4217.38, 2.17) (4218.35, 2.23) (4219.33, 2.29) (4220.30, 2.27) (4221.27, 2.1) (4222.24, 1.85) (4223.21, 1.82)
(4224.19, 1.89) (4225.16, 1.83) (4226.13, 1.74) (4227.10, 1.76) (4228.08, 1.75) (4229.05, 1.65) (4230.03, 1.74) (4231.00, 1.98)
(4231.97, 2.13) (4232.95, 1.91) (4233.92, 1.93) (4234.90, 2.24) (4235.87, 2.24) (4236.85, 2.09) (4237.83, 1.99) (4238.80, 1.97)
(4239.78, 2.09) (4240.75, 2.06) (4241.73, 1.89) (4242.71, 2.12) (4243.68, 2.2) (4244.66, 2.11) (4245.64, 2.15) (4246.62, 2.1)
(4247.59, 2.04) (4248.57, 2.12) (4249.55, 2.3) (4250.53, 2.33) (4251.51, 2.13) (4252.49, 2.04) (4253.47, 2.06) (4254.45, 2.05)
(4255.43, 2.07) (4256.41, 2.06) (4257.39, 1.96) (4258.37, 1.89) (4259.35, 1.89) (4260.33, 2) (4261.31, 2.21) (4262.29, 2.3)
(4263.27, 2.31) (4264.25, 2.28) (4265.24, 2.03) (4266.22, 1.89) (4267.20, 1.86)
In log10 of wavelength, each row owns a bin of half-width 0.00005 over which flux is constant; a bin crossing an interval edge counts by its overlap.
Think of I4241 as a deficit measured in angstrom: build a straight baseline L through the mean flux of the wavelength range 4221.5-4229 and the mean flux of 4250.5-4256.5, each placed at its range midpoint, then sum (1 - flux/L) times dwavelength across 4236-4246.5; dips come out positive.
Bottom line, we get -0.6 angstrom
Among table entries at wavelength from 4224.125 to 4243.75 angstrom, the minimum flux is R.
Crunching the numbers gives 1.65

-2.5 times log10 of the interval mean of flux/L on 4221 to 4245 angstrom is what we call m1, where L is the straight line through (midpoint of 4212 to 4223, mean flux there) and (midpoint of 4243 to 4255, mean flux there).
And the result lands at 0.08 mag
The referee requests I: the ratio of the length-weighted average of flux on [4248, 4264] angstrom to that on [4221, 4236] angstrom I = 1.1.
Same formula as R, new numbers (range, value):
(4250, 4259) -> 1.89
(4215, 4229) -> 1.74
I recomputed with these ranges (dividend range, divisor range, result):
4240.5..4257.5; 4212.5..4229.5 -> 1.07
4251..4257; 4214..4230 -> 1.06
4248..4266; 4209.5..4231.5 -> 1.08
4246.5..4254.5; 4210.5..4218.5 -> 1.04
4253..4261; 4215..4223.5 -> 0.95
